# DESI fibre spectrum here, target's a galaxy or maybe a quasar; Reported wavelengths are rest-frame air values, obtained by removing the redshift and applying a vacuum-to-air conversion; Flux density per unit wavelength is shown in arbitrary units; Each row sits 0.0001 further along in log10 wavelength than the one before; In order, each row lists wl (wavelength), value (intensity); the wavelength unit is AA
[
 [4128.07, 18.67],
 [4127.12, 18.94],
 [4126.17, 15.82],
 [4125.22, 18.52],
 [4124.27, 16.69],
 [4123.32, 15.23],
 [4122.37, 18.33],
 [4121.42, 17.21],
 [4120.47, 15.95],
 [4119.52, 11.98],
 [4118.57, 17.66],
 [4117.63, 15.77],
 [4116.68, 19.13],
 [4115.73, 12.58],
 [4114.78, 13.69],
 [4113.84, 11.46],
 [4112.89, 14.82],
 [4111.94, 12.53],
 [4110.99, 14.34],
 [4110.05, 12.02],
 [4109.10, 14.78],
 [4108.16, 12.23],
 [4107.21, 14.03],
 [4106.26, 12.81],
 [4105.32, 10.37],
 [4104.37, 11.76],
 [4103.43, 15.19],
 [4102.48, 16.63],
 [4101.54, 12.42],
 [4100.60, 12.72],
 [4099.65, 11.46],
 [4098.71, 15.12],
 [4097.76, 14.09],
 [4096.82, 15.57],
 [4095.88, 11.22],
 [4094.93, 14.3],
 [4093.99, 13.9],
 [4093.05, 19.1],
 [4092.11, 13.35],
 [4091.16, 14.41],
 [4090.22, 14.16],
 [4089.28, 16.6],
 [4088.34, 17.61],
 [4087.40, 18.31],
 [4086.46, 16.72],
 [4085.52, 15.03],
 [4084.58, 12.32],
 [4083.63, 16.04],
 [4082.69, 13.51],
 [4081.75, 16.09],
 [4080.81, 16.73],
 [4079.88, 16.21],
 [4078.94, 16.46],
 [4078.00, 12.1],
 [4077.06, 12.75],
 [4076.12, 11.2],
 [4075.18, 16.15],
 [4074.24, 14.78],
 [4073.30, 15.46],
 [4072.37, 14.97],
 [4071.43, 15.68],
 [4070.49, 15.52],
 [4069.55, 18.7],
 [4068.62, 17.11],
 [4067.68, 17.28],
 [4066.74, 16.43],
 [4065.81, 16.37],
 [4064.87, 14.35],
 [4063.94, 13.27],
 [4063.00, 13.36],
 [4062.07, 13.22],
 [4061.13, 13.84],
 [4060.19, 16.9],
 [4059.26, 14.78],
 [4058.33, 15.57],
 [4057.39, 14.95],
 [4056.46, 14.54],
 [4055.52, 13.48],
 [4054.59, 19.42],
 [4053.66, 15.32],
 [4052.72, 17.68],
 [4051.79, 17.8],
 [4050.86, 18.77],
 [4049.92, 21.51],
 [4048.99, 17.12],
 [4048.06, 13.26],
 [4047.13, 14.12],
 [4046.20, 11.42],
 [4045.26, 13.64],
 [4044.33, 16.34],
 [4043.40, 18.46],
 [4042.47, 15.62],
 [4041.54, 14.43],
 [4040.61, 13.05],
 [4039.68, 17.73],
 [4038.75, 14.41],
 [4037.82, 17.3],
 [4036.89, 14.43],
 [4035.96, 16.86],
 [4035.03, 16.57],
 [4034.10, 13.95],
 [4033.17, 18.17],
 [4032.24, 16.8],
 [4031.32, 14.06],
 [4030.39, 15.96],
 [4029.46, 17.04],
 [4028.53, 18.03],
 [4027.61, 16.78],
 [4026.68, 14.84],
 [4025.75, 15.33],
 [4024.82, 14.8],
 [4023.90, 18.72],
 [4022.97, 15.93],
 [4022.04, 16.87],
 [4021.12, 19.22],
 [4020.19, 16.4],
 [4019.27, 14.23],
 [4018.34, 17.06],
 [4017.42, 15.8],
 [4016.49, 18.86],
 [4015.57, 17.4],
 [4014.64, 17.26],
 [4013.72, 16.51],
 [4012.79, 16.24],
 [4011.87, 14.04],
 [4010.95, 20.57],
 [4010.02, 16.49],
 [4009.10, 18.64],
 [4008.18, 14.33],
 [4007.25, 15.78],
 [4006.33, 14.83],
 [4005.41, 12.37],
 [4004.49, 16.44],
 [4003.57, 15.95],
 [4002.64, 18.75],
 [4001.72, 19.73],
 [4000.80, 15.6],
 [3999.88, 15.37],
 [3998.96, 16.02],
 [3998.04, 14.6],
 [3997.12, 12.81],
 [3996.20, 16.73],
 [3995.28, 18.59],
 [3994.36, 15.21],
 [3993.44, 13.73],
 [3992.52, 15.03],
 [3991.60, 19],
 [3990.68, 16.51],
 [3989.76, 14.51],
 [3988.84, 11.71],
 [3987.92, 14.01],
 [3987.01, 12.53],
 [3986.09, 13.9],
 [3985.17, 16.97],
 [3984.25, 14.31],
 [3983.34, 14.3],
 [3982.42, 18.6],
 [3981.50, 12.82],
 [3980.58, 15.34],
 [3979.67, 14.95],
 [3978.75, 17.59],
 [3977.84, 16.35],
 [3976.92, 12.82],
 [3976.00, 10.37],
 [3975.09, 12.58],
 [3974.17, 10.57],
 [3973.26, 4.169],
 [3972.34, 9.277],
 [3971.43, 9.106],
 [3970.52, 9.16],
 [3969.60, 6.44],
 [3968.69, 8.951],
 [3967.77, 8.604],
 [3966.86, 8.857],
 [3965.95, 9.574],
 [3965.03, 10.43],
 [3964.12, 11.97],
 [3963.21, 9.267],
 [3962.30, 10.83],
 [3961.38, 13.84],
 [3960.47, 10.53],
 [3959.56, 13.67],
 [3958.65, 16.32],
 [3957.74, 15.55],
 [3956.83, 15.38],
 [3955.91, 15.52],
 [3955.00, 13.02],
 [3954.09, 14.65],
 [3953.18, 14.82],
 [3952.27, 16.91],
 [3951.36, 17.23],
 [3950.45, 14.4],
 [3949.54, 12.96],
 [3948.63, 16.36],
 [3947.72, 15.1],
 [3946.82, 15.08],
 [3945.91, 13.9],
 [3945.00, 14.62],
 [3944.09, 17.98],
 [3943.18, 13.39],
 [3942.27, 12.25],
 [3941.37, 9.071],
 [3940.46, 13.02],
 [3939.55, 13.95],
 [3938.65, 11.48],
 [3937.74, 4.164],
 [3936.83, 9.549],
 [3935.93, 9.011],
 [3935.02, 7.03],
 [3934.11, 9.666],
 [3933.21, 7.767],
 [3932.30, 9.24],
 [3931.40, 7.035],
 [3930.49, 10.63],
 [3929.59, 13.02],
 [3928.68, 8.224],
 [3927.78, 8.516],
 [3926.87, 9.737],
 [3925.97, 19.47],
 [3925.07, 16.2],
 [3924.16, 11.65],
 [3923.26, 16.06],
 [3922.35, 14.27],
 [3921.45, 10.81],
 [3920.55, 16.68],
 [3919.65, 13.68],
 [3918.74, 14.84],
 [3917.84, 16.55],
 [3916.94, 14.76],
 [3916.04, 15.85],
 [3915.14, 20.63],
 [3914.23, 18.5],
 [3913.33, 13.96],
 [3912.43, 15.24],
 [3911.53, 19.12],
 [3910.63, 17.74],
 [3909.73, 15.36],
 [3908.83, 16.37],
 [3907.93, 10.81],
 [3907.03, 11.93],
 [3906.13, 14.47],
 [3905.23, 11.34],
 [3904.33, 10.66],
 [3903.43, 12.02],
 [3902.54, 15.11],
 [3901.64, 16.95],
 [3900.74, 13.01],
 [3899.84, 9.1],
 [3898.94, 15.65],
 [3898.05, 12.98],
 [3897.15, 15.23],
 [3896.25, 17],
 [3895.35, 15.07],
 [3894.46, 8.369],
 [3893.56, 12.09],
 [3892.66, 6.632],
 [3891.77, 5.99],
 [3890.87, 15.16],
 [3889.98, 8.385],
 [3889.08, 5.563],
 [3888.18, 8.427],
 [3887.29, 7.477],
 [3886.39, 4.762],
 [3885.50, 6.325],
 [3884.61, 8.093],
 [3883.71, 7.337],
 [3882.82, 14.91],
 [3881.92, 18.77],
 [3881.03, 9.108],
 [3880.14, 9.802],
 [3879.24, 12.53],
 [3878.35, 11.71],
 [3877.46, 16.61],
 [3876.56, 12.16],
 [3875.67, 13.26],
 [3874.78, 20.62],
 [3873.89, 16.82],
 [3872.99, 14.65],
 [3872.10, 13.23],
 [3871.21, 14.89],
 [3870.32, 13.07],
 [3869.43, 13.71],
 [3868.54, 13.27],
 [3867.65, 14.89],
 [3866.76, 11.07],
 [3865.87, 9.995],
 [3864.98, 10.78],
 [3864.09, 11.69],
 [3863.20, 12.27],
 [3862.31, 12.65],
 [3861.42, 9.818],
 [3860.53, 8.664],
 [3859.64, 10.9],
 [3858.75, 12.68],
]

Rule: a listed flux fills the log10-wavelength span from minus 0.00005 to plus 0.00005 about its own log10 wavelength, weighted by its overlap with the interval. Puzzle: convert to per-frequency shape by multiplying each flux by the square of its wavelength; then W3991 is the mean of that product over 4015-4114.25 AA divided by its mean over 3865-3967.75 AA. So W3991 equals 1.3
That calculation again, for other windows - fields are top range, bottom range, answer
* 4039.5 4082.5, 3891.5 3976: 1.31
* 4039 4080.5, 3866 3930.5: 1.29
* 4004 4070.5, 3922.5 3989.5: 1.35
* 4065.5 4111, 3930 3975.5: 1.35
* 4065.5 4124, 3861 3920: 1.27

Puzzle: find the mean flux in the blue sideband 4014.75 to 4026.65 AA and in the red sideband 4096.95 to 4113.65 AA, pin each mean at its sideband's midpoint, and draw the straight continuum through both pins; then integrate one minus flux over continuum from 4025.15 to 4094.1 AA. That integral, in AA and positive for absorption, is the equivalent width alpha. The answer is -2.3 AA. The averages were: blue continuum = 16.7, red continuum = 13.4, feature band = 15.6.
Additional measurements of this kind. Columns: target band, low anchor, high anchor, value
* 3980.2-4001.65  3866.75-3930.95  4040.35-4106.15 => -1.64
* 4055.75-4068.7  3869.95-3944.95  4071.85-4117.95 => -0.91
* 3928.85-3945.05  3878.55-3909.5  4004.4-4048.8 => 2.95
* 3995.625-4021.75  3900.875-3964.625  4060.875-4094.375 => -3.63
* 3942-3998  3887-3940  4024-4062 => 1.90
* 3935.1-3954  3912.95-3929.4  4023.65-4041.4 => 2.05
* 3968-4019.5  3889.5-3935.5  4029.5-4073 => 0.08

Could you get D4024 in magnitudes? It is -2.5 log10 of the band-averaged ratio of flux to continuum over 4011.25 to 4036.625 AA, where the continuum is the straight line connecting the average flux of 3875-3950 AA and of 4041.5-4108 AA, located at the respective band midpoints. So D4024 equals -0.15 mag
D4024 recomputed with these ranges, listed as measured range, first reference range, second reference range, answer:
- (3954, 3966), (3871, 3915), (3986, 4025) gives 0.138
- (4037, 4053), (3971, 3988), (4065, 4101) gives -0.112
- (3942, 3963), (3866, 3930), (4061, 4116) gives -0.079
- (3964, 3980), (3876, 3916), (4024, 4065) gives 0.315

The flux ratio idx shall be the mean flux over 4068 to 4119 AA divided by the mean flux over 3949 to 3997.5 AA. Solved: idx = 1.10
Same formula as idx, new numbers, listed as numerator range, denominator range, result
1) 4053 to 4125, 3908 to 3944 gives 1.15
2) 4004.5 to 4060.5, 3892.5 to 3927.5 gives 1.13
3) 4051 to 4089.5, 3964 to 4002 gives 1.16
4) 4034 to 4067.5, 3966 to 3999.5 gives 1.18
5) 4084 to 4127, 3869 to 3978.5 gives 1.17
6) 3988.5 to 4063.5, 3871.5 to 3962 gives 1.24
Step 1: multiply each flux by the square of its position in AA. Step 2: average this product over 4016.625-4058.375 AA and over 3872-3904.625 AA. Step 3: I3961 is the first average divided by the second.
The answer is 1.46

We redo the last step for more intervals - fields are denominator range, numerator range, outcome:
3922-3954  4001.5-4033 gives 1.38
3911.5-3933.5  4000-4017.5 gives 1.27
